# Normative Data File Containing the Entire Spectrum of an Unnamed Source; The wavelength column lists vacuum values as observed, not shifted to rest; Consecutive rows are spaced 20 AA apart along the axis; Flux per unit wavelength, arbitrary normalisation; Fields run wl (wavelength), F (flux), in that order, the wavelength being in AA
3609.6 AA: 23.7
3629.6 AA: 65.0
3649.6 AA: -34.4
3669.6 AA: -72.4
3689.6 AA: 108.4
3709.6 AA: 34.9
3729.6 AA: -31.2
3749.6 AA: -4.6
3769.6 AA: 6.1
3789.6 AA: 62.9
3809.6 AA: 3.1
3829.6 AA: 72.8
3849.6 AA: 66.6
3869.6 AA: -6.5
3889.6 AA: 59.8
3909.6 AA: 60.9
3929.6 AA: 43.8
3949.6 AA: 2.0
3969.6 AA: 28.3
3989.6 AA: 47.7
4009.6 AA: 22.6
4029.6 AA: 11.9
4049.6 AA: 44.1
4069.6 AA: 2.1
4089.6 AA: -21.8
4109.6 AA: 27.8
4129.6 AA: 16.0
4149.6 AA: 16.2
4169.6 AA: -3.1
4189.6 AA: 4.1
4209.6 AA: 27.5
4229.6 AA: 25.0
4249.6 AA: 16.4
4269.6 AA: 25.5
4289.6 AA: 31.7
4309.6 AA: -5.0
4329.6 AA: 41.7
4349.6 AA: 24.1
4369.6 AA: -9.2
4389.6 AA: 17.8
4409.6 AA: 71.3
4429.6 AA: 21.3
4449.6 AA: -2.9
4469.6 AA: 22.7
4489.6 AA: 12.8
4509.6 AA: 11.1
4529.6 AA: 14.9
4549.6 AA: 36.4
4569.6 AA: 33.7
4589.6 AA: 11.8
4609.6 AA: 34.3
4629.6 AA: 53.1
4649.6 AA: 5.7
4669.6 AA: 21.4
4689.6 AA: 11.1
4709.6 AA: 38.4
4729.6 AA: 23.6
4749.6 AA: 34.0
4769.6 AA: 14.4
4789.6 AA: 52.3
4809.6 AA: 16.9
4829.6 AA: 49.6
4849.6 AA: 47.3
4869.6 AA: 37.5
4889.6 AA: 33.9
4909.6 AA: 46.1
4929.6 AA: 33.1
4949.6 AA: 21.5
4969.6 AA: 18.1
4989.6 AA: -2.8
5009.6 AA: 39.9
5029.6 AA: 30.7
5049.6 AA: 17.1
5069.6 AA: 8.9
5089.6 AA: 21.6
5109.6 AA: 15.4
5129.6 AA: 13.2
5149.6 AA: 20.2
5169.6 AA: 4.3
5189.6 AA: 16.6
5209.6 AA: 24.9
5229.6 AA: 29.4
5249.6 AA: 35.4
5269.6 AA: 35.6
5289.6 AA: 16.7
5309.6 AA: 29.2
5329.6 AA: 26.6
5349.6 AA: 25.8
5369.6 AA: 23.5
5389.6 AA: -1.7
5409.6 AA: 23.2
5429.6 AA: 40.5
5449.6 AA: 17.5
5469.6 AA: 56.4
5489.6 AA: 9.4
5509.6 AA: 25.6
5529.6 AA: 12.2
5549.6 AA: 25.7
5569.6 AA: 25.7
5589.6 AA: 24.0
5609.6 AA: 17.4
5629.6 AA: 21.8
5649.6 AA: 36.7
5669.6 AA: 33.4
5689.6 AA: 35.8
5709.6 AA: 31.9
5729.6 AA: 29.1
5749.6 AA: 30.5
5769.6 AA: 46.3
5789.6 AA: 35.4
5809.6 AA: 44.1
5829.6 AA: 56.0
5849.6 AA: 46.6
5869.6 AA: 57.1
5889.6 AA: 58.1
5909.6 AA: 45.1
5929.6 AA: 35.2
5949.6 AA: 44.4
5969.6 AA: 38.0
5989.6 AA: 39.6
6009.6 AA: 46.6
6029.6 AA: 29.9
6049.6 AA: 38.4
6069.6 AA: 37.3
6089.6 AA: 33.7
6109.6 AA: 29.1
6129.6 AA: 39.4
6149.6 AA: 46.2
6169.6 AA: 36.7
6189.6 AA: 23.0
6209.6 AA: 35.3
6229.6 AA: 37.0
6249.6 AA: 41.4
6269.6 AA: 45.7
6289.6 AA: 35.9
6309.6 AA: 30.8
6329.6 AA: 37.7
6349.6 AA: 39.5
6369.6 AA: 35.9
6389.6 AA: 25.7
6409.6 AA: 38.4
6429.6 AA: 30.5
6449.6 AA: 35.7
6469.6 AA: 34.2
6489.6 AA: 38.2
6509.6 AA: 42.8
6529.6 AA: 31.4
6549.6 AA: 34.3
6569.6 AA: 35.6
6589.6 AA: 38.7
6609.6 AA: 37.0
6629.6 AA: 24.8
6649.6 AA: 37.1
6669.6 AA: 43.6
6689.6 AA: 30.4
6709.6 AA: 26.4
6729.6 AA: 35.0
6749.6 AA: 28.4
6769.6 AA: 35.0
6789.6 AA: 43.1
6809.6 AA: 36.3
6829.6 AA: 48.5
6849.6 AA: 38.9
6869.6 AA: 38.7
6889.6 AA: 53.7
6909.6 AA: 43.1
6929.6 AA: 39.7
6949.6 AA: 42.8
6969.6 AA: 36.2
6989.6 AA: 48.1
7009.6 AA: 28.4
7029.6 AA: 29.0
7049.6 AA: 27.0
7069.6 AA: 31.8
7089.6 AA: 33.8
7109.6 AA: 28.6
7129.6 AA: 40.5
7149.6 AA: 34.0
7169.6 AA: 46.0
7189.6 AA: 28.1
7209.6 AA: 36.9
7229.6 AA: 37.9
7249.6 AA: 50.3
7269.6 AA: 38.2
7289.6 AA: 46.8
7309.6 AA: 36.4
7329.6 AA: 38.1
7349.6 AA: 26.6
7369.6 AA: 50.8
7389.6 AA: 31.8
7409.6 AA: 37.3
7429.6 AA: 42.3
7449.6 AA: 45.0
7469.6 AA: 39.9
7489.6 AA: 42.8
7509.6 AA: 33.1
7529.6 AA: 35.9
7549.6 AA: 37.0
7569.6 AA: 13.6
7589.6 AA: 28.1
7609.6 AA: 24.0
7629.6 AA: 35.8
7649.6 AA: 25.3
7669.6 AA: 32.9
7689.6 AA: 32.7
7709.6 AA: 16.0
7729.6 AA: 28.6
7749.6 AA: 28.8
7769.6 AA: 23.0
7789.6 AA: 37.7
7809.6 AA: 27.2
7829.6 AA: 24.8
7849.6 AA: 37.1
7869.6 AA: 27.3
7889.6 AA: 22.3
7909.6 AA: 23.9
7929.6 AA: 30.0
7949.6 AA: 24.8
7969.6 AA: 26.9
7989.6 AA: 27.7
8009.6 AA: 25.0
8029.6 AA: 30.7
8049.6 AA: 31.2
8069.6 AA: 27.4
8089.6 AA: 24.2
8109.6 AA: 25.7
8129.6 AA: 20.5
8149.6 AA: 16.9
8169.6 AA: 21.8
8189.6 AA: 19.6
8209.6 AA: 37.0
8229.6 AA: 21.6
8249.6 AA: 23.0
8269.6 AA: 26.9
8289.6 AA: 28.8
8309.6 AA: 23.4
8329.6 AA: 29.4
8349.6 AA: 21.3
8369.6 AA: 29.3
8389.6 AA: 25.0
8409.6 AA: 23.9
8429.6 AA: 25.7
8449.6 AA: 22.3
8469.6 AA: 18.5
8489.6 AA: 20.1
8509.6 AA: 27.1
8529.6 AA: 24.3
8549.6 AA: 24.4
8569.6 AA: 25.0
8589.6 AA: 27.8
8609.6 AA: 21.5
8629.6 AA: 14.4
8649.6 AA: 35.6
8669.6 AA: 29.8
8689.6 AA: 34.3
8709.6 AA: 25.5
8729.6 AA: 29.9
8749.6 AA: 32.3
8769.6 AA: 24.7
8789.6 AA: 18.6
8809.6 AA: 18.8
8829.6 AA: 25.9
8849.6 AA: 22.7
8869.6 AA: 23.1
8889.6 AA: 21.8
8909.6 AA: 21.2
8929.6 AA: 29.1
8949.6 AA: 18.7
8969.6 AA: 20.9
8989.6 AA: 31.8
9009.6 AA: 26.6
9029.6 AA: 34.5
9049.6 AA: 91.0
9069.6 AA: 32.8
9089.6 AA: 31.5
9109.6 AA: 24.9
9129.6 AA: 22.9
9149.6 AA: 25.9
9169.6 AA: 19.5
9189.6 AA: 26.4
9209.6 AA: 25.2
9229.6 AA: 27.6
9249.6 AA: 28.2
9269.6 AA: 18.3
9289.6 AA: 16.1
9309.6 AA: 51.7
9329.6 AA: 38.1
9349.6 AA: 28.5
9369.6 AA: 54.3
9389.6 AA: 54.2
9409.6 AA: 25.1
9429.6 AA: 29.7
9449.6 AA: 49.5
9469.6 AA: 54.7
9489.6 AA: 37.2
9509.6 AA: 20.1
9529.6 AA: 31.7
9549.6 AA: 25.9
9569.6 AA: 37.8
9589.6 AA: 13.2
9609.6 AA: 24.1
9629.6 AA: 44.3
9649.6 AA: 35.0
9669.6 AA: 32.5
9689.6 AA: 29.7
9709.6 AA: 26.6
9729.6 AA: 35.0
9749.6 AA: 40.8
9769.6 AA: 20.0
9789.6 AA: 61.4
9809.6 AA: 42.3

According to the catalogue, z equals 1.428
